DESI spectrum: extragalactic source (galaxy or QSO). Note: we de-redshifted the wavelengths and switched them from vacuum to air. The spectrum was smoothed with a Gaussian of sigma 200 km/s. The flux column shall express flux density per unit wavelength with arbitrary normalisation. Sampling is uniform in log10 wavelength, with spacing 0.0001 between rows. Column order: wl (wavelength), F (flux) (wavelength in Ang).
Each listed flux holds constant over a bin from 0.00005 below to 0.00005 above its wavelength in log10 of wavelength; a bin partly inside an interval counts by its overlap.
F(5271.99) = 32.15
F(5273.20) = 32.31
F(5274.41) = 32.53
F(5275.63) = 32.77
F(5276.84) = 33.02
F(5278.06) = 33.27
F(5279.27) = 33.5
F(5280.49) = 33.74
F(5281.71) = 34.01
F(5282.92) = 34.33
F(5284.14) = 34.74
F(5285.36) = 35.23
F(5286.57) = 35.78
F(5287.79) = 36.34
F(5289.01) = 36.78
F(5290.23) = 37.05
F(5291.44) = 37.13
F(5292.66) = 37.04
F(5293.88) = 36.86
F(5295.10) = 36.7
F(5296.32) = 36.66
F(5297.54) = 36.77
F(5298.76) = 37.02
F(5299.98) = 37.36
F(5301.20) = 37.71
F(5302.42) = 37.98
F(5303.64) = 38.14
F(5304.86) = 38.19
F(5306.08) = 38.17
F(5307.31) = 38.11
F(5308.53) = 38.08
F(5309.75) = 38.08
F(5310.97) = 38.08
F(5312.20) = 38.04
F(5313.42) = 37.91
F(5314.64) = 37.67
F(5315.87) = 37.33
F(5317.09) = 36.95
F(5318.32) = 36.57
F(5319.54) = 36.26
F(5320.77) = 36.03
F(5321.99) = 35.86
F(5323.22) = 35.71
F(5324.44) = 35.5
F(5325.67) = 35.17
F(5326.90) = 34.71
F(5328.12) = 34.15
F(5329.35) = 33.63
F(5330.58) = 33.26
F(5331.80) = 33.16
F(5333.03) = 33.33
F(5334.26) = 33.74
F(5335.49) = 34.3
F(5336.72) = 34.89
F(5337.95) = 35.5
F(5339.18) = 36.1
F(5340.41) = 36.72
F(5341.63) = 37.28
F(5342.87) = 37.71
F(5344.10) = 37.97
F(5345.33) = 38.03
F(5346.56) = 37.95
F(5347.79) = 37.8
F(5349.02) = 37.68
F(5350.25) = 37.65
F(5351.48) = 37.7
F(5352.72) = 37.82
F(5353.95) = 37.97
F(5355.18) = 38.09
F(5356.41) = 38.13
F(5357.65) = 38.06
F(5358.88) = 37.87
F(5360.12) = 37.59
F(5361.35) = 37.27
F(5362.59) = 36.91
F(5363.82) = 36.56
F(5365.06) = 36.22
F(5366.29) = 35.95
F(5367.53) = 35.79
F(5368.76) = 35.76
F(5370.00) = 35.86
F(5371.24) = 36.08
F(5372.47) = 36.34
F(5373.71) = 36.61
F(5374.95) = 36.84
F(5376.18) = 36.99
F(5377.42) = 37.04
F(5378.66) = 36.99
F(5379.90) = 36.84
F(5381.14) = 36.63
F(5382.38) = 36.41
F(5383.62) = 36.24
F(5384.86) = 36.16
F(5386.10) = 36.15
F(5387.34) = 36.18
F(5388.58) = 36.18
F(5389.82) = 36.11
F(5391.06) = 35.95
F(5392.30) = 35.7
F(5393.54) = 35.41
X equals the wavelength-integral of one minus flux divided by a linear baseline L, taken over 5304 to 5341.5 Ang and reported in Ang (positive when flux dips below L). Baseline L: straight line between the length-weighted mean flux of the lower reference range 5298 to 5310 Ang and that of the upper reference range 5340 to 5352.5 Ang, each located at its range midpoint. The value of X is 1.7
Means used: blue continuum 37.9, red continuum 37.7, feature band 36.1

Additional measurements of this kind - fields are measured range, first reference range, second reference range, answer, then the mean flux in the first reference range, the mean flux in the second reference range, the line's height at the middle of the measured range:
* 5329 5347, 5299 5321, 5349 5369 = 0.9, 37.6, 37.3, 37.4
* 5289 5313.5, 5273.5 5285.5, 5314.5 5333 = -2.2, 33.6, 35.3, 34.5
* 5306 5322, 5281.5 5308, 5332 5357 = -0.3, 36.8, 36.8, 36.8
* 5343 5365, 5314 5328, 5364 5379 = -0.8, 36.1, 36.4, 36.3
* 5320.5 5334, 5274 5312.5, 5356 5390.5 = 0.7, 36.2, 36.6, 36.4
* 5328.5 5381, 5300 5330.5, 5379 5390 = 0.0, 36.8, 36.3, 36.5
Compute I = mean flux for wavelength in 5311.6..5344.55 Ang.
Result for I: 35.7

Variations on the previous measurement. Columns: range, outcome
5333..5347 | 36.2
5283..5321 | 37.1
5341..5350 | 37.8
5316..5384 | 36.4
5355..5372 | 36.8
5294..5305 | 37.3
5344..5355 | 37.9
